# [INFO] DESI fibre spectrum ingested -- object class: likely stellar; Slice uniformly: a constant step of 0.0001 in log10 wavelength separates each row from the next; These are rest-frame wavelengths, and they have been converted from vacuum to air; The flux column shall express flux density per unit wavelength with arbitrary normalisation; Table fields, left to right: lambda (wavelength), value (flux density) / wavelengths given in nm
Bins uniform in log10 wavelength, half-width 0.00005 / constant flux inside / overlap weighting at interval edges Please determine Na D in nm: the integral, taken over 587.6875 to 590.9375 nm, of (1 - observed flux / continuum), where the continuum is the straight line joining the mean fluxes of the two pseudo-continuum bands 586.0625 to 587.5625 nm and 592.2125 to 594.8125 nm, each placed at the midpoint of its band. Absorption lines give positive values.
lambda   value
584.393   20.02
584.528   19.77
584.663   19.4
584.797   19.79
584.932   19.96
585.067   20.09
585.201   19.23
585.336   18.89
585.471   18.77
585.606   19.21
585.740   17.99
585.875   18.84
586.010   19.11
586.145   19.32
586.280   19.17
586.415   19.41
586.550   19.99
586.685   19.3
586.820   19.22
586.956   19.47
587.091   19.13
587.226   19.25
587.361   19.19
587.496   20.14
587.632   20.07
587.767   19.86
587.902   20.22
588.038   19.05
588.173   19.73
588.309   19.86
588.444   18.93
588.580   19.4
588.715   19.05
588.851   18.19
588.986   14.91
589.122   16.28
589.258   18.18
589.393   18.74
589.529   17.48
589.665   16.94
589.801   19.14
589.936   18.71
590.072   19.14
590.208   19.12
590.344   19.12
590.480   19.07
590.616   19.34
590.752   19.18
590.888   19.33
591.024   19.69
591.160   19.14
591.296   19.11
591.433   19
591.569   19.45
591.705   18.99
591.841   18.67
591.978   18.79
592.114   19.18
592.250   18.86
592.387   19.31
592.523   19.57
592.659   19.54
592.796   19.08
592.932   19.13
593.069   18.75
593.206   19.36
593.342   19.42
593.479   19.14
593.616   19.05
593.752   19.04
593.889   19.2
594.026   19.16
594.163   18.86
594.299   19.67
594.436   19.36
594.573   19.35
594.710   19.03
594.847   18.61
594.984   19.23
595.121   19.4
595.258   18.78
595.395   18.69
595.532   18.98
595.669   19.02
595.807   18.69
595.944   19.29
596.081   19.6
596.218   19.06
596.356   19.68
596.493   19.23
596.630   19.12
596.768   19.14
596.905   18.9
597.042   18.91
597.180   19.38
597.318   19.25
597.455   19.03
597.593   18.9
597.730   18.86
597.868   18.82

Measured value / 0.11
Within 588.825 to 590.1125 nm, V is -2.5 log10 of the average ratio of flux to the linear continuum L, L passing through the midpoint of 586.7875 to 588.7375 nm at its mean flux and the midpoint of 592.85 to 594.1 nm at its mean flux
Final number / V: 0.10 mag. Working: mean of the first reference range 19.5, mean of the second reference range 19.1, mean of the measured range 17.7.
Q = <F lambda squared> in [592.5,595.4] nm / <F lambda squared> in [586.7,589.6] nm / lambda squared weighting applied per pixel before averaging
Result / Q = 1.0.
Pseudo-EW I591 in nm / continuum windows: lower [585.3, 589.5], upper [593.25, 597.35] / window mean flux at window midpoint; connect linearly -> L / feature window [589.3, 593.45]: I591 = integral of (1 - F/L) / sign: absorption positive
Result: 0.01 nm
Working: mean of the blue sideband 19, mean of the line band 19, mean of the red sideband 19.1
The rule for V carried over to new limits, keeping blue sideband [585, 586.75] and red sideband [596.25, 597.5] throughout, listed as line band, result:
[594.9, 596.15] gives 0.01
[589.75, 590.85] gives 0.00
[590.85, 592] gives 0.00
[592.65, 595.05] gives 0.00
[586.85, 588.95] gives -0.01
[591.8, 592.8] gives 0.00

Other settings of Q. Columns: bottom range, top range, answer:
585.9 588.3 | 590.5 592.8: 1.00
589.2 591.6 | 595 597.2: 1.03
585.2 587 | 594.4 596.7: 1.03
